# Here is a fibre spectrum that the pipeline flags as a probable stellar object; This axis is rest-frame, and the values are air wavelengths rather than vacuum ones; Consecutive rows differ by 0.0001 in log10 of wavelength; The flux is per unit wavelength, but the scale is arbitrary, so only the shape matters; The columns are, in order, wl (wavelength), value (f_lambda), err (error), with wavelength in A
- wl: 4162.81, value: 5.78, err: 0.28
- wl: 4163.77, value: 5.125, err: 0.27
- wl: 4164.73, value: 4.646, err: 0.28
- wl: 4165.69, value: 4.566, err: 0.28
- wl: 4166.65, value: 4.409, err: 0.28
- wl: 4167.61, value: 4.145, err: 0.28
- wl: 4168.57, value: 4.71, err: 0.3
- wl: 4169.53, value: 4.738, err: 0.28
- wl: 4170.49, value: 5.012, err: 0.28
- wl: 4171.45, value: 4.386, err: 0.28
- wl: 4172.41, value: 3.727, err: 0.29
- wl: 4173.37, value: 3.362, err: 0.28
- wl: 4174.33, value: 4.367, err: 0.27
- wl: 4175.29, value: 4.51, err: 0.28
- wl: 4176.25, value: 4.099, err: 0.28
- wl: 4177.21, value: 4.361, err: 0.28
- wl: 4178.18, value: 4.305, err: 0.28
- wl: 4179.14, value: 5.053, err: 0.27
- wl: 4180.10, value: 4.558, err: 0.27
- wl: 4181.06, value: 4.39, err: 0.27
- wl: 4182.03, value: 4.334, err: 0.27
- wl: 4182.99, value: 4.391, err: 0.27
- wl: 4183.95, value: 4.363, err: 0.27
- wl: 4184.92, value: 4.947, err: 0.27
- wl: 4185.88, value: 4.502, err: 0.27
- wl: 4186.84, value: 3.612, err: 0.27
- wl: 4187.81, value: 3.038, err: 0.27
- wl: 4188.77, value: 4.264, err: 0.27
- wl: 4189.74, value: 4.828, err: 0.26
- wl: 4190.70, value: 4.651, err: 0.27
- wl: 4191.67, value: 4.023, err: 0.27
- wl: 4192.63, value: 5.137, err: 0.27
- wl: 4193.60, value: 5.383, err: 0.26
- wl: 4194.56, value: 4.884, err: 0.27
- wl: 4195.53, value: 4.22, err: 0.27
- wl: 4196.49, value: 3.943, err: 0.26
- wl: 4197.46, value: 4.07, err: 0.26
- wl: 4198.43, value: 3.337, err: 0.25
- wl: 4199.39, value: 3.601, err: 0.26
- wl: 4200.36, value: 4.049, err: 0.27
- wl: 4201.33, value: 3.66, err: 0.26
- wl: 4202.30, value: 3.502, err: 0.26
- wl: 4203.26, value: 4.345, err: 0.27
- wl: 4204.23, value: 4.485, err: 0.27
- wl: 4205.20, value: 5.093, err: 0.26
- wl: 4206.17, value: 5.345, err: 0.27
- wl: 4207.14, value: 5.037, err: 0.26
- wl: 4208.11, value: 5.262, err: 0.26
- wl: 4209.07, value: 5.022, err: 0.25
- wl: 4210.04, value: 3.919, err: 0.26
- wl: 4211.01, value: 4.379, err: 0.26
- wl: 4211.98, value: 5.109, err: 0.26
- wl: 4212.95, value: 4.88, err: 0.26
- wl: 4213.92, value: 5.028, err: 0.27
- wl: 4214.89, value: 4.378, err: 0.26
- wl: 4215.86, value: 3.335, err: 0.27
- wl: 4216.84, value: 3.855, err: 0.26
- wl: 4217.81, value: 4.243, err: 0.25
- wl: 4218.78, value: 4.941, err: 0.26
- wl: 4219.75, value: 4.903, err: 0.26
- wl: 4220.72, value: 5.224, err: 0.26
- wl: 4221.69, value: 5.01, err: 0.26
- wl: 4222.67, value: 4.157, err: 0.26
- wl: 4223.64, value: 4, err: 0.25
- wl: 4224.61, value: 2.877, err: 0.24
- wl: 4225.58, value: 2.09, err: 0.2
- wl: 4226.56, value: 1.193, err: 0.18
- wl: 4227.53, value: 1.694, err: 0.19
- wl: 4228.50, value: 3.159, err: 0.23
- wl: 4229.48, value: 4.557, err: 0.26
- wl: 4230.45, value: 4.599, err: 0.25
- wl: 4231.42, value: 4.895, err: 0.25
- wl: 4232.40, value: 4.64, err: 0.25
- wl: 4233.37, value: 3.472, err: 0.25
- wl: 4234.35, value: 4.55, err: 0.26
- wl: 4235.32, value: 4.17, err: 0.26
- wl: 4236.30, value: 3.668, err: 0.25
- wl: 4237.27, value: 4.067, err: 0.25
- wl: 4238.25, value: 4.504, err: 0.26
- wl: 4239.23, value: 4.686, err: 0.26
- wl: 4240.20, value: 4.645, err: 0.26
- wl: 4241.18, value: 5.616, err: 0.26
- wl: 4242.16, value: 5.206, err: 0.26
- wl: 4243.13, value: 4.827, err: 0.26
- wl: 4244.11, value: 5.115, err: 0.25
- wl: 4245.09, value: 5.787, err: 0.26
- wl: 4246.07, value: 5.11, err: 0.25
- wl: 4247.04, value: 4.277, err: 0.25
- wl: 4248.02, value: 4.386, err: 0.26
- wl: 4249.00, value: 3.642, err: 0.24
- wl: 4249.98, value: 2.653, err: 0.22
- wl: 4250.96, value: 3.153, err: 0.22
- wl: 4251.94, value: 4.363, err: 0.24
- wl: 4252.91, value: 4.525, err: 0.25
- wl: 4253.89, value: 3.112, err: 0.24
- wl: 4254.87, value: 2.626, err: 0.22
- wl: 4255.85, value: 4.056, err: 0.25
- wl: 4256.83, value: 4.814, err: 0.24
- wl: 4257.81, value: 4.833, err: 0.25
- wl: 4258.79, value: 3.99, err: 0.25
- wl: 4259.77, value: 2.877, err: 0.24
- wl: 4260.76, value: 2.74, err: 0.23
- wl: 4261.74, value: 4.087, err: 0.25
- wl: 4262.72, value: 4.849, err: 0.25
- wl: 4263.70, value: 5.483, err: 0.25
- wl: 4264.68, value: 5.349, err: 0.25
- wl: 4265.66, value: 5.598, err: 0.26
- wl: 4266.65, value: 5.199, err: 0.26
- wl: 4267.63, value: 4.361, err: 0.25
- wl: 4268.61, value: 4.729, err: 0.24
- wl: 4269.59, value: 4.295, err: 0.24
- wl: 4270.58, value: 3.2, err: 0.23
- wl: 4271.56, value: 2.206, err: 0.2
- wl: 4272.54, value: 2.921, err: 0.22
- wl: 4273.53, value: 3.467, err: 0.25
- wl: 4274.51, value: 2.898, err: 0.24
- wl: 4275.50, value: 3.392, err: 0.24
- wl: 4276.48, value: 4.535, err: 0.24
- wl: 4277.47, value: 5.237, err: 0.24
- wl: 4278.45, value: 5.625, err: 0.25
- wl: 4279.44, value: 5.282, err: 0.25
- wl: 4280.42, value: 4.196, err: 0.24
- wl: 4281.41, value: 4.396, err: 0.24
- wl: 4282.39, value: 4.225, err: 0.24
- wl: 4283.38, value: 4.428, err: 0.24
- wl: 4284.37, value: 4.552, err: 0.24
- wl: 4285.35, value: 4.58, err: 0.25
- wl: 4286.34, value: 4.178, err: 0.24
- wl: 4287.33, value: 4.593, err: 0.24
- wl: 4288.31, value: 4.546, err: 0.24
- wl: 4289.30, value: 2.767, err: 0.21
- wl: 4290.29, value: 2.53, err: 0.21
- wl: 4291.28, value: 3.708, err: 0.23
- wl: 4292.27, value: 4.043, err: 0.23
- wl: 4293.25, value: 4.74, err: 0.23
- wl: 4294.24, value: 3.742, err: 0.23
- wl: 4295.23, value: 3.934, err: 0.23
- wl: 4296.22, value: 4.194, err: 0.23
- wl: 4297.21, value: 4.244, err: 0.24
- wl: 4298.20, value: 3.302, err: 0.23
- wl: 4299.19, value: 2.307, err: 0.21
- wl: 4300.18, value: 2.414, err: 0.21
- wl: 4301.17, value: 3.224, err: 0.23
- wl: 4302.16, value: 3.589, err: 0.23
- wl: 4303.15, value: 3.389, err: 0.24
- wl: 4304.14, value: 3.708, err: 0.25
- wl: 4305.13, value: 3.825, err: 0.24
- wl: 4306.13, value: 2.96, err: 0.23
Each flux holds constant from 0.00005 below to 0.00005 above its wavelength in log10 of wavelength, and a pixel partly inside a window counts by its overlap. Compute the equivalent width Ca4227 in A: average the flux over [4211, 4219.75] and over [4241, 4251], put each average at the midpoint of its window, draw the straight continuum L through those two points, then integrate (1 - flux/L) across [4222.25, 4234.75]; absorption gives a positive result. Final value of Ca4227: 2.8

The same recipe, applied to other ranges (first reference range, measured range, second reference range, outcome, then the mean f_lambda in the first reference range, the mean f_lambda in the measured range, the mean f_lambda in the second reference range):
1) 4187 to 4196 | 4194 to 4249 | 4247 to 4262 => -2.6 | 4.46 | 4.3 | 3.74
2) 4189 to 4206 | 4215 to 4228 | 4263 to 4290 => 1.9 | 4.32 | 3.68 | 4.3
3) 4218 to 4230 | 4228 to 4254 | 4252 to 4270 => -2.7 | 3.67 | 4.36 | 4.31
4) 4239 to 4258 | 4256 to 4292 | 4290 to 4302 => -2.4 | 4.36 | 4.18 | 3.55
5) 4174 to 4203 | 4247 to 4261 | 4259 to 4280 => 1.6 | 4.28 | 3.73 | 4.2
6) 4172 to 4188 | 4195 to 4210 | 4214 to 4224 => 0.1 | 4.25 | 4.32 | 4.43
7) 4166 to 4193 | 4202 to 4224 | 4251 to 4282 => -1.6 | 4.36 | 4.6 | 4.16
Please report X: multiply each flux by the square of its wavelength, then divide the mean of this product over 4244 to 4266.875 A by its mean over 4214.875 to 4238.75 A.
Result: 1.1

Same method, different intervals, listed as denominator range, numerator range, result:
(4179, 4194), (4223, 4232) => 0.75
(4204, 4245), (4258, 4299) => 0.97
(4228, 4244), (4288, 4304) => 0.81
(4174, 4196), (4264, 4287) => 1.01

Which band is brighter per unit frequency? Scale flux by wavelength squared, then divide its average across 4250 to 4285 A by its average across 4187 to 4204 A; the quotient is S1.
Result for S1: 1.0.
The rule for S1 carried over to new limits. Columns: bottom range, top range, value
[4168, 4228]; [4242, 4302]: 0.99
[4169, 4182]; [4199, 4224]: 1.05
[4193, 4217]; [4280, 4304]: 0.90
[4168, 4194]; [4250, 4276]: 0.93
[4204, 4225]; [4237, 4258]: 0.97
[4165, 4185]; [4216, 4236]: 0.91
